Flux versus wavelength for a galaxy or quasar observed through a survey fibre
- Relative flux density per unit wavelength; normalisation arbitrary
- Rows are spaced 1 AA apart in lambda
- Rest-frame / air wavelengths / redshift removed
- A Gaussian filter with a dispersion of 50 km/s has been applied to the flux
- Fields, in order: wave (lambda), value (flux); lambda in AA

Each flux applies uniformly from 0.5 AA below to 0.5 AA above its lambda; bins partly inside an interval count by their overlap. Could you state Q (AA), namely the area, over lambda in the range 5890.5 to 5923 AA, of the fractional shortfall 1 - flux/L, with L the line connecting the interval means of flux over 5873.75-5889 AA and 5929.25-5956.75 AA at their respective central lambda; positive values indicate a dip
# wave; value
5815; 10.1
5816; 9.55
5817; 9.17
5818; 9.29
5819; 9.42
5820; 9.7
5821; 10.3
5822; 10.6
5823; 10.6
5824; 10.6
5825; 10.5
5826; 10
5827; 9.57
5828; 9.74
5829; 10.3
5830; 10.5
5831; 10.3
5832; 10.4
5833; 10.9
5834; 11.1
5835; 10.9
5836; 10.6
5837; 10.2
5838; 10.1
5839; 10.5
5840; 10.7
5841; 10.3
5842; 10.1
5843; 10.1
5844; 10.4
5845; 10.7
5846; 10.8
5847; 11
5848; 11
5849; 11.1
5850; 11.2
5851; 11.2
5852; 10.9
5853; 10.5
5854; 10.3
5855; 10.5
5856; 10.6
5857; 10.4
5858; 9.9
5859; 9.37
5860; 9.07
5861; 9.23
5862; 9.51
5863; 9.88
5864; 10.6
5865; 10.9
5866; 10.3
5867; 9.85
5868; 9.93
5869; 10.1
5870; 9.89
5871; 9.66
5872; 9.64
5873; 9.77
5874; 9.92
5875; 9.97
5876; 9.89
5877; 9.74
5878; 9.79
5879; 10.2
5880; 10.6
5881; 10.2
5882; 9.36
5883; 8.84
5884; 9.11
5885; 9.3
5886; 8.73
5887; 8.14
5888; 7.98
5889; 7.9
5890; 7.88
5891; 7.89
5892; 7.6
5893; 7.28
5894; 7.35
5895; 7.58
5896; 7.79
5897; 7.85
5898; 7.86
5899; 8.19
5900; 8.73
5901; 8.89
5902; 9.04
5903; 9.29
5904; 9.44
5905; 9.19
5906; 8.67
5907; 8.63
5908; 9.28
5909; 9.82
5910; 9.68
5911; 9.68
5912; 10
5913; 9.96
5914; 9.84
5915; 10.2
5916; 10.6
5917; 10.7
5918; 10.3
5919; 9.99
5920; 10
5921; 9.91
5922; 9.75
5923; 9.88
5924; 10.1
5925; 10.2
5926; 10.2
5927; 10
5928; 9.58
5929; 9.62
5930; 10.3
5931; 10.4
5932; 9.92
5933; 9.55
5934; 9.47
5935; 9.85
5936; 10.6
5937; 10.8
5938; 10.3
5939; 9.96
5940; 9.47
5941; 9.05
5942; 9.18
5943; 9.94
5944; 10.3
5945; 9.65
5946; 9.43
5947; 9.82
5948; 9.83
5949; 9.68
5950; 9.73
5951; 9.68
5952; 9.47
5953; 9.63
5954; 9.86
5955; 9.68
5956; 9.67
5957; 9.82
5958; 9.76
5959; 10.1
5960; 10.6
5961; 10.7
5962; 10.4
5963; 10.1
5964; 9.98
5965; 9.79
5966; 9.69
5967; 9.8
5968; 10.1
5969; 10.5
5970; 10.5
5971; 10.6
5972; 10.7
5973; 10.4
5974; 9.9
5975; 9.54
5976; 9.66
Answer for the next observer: 1.6 AA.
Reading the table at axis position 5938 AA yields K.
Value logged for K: 10.3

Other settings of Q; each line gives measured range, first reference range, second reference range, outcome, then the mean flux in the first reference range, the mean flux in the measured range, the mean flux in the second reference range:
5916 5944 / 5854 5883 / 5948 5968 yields -0.2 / 9.94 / 9.98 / 9.91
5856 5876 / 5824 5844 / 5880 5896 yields -1.6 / 10.4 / 9.91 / 8.4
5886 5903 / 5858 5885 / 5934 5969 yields 3.1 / 9.81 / 8.06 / 9.9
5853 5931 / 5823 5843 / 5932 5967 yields 5.1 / 10.4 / 9.46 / 9.87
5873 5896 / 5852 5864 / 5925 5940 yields 2.6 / 10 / 8.87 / 10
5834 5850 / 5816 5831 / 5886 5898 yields -2.0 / 10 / 10.6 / 7.79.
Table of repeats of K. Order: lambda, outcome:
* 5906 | 8.67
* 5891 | 7.89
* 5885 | 9.3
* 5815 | 10.1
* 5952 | 9.47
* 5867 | 9.85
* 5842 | 10.1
